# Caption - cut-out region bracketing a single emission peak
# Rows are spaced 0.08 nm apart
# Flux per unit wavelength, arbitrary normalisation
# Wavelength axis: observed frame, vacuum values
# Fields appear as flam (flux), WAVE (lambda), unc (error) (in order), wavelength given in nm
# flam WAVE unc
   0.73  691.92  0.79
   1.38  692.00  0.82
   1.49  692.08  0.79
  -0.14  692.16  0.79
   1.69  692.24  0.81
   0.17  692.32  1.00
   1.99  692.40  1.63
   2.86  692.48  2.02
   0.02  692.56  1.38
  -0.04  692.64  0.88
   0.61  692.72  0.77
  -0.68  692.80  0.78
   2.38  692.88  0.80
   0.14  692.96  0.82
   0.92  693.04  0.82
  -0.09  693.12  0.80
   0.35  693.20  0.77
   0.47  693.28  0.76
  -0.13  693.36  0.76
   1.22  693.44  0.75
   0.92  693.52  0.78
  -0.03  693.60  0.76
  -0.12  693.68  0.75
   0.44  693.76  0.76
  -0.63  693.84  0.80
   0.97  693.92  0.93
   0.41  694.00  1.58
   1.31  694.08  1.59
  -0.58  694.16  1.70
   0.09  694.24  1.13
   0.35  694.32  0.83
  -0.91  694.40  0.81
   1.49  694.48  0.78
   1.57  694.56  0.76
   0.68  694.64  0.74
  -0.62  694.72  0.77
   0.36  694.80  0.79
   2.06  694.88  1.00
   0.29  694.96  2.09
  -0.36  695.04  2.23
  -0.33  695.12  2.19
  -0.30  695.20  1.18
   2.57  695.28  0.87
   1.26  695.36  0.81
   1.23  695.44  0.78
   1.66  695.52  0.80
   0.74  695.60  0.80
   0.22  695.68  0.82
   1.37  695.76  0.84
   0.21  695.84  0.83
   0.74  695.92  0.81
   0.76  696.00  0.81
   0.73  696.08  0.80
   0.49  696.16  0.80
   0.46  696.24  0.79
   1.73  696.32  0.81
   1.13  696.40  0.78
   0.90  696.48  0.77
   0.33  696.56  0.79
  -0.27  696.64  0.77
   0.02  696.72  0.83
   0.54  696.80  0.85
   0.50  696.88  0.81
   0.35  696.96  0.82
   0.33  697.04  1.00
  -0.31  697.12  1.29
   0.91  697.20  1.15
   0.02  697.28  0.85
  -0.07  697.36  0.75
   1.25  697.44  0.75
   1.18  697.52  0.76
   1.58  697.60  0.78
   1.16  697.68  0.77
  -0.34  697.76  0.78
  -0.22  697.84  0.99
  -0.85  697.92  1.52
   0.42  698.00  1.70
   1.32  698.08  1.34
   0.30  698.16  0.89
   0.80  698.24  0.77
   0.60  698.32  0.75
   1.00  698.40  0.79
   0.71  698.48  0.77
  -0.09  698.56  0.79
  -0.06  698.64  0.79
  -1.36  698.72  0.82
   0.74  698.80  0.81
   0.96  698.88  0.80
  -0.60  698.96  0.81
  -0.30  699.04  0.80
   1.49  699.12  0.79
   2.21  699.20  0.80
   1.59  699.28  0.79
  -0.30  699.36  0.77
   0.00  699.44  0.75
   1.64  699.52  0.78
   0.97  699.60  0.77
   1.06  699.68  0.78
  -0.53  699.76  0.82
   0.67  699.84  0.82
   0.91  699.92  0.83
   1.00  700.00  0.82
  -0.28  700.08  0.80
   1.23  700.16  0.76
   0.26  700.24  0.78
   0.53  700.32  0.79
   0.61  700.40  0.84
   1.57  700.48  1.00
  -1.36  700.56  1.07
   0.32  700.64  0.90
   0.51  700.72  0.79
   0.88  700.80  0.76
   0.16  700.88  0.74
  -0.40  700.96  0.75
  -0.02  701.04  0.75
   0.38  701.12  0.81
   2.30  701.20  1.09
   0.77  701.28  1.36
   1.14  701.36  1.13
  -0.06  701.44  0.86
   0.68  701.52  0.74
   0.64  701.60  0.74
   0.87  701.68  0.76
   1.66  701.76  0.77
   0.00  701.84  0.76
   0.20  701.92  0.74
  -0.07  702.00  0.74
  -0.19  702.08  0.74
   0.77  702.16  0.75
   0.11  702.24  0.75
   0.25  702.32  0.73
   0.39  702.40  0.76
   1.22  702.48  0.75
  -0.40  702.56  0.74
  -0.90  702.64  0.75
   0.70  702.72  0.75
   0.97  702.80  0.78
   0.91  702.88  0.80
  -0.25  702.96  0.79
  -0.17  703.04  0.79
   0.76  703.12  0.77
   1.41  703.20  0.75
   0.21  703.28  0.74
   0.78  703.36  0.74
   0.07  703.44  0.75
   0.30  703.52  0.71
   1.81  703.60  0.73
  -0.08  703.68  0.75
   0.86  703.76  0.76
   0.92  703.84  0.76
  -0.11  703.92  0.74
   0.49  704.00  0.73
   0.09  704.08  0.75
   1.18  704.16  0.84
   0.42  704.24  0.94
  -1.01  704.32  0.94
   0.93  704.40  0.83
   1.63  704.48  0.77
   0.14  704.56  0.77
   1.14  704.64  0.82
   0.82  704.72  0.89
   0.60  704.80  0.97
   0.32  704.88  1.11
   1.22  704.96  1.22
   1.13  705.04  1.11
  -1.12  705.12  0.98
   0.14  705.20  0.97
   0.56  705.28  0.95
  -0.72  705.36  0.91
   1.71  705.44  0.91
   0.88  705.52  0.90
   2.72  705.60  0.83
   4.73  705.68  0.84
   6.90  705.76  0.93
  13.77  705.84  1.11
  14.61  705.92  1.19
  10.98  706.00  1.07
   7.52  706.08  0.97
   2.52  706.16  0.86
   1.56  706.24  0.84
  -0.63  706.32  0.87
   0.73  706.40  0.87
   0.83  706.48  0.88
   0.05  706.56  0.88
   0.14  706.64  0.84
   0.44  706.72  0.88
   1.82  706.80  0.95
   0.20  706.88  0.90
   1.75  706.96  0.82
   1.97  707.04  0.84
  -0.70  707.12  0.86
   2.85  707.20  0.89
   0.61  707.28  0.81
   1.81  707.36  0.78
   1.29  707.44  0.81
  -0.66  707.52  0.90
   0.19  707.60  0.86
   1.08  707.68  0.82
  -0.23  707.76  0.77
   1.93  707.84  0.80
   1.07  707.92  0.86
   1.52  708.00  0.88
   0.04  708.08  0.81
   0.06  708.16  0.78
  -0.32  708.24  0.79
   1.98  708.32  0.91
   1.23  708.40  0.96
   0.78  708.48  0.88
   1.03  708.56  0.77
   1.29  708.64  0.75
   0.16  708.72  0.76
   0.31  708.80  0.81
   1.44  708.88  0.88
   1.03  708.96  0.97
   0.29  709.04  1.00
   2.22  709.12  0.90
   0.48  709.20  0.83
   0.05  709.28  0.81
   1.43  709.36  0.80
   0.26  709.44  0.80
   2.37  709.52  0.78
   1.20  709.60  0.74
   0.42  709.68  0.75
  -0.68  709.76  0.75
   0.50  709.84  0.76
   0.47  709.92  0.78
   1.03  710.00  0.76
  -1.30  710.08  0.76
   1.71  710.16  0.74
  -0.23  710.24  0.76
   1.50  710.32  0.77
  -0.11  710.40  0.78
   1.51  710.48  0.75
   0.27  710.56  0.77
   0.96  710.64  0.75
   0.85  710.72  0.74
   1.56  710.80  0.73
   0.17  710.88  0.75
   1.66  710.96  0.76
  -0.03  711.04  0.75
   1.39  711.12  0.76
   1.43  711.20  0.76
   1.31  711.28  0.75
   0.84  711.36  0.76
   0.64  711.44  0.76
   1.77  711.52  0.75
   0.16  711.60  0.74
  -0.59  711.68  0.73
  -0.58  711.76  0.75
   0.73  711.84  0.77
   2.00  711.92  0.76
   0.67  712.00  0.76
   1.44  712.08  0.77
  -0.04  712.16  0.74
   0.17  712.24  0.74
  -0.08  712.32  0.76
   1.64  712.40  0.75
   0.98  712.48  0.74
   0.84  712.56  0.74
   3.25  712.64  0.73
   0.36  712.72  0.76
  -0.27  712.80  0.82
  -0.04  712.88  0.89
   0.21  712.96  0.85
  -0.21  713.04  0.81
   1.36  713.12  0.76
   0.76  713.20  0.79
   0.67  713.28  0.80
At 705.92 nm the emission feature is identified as Hbeta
